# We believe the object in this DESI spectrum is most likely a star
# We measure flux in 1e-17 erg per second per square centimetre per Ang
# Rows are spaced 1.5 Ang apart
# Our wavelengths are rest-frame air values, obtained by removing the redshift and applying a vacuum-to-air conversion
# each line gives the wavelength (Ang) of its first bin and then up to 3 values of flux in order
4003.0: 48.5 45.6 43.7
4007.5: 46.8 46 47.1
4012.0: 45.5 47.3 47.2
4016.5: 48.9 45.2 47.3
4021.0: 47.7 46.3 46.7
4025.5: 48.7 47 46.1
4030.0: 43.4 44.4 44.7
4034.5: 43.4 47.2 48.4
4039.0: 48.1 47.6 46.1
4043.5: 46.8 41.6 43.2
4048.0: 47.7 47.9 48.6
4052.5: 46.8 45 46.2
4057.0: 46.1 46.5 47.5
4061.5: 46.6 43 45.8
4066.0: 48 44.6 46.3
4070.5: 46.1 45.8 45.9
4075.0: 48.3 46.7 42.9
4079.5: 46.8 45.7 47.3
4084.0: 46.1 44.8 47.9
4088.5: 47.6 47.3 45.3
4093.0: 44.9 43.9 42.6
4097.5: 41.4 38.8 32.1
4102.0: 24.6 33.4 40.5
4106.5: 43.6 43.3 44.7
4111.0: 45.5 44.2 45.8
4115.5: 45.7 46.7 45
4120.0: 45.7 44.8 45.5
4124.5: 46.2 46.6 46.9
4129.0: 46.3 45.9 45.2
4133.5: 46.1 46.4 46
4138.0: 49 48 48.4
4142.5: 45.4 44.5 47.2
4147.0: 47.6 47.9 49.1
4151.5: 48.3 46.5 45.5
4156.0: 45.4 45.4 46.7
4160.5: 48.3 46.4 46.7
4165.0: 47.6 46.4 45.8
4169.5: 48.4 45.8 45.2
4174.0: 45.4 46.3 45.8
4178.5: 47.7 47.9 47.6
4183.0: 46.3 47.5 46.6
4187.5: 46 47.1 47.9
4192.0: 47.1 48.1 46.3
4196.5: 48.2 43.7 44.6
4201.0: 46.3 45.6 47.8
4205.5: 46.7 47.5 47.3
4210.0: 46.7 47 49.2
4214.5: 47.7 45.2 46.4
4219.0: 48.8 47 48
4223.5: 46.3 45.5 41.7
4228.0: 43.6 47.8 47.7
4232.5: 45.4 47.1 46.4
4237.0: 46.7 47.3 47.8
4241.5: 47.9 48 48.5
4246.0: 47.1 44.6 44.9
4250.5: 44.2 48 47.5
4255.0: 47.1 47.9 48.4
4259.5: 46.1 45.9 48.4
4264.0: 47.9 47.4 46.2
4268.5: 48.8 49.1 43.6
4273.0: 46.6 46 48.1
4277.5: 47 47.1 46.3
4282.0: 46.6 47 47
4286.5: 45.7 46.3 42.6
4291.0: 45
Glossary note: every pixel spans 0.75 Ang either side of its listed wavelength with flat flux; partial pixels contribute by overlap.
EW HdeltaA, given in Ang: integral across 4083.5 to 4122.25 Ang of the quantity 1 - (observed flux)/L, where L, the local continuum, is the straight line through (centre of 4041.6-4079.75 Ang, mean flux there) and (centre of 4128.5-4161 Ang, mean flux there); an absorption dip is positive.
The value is 2.9 Ang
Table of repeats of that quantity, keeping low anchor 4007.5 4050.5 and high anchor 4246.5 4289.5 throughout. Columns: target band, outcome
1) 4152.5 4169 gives 0.0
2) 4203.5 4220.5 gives -0.2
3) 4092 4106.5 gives 2.5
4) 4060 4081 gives 0.2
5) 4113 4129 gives 0.2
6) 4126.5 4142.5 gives -0.1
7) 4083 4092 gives 0.0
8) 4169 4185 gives 0.0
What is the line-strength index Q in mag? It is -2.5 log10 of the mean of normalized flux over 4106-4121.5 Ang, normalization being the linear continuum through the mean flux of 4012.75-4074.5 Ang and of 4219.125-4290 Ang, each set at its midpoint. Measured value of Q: 0.033 mag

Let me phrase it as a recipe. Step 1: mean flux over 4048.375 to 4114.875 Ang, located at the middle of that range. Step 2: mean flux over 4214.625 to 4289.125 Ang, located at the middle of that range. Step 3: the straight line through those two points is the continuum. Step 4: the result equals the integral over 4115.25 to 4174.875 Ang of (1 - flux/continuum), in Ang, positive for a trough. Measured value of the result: -1.6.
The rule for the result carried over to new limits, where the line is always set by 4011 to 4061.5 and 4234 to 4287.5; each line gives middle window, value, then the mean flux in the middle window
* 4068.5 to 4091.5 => 0.1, 46.3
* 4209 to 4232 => 0.1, 46.6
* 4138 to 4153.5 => -0.2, 47.4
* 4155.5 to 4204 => 0.2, 46.6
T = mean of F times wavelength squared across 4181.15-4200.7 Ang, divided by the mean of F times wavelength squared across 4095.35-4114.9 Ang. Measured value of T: 1.2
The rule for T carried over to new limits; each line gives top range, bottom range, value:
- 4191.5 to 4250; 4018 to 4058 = 1.10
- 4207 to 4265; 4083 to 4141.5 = 1.12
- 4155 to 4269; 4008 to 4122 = 1.11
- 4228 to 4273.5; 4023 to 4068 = 1.12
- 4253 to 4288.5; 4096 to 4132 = 1.18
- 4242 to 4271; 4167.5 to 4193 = 1.05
